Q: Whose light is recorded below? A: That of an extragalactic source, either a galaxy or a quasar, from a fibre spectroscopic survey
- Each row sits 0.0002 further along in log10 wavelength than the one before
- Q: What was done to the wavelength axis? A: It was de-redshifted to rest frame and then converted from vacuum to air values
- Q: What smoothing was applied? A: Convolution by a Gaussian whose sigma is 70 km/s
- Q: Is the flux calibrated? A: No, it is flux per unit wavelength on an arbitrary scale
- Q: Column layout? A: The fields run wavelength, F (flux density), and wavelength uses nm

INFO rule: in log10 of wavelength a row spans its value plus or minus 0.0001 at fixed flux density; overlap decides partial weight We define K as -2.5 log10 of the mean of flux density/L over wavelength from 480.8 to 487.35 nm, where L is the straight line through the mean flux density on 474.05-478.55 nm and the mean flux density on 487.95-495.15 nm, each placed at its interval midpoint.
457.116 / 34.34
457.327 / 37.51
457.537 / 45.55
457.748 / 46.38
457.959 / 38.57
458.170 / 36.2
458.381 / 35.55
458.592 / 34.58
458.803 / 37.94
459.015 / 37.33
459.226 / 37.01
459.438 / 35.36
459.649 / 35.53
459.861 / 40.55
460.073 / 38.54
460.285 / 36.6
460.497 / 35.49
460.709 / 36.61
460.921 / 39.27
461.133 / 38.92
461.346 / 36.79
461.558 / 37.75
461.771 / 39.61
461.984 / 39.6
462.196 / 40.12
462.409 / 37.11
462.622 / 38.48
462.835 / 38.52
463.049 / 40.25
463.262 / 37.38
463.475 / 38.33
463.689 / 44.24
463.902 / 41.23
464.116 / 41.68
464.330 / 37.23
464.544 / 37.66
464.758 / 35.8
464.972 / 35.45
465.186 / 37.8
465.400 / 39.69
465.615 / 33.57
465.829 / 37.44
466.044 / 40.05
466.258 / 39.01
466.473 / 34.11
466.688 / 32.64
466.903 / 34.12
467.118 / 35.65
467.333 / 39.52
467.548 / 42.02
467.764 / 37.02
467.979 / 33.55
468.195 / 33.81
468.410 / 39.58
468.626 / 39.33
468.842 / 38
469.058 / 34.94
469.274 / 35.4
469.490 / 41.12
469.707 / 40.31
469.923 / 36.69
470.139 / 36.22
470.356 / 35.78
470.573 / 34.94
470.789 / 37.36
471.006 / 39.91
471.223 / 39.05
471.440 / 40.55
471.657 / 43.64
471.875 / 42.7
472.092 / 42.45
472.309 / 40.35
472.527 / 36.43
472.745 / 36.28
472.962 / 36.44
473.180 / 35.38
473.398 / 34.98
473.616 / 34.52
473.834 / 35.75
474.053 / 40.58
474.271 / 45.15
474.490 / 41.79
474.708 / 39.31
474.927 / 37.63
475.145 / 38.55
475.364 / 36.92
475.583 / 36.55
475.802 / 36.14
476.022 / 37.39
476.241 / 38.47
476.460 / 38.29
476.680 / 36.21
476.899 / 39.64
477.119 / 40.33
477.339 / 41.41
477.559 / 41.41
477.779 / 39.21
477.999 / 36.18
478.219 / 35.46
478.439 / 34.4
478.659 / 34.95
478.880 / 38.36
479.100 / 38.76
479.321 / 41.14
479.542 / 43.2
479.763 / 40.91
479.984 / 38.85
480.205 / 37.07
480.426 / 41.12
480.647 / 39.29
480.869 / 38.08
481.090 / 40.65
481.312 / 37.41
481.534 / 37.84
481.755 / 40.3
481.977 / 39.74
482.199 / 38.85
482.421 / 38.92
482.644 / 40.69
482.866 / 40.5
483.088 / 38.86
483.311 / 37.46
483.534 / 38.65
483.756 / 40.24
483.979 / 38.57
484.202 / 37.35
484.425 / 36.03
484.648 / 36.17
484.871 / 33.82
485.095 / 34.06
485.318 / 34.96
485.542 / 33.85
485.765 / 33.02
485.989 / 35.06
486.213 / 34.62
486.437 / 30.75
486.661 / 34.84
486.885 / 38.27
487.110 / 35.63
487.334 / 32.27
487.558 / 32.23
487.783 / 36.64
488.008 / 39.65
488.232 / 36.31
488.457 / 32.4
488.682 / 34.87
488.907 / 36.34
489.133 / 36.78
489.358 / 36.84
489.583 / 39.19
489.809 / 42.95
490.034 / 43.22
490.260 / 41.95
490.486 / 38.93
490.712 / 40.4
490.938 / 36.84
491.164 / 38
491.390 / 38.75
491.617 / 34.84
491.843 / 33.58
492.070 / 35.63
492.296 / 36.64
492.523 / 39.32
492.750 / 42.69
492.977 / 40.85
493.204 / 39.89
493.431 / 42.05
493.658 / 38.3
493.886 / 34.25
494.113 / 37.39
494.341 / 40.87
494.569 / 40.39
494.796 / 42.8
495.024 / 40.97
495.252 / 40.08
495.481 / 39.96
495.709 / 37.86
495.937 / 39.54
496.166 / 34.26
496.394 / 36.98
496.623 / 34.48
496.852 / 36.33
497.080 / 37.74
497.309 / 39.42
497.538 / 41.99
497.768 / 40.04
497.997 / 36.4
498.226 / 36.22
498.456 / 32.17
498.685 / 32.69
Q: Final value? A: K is 0.05 mag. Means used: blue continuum 38.6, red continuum 38.6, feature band 37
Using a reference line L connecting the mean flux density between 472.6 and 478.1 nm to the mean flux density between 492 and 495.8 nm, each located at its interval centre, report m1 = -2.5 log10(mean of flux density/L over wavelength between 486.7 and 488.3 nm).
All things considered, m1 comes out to 0.093 mag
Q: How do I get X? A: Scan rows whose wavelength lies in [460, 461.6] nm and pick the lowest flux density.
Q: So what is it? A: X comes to 35.49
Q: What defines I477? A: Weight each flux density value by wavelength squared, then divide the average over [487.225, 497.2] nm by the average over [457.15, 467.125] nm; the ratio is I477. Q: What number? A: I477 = 1.14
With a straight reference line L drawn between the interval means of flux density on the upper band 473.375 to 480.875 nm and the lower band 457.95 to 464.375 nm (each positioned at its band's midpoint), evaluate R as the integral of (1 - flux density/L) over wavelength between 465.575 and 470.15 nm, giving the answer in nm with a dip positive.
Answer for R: 0.15 nm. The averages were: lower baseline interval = 38.1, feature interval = 37.1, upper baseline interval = 38.6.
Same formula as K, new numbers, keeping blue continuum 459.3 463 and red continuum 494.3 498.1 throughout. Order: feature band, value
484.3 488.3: 0.108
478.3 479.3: 0.040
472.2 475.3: 0.005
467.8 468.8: 0.041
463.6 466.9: 0.011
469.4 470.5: 0.009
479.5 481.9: -0.028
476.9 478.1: -0.038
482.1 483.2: -0.030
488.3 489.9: 0.048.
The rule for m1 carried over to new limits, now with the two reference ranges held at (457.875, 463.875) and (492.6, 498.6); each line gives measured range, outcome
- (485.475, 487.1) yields 0.12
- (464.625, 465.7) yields 0.04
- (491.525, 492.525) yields 0.08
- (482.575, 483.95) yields -0.03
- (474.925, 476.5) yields 0.02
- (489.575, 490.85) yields -0.07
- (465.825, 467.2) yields 0.06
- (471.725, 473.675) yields 0.01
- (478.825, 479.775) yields -0.06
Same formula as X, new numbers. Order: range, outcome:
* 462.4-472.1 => 32.64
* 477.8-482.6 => 34.4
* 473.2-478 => 34.52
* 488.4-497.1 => 32.4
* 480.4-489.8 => 30.75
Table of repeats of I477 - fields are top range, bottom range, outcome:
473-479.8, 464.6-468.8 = 1.08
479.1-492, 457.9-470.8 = 1.09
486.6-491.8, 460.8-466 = 1.08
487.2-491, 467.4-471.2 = 1.09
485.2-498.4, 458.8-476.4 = 1.09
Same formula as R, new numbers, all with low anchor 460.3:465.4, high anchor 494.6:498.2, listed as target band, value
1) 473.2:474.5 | 0.01 nm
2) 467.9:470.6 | 0.11 nm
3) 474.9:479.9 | 0.02 nm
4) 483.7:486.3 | 0.20 nm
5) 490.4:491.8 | 0.03 nm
